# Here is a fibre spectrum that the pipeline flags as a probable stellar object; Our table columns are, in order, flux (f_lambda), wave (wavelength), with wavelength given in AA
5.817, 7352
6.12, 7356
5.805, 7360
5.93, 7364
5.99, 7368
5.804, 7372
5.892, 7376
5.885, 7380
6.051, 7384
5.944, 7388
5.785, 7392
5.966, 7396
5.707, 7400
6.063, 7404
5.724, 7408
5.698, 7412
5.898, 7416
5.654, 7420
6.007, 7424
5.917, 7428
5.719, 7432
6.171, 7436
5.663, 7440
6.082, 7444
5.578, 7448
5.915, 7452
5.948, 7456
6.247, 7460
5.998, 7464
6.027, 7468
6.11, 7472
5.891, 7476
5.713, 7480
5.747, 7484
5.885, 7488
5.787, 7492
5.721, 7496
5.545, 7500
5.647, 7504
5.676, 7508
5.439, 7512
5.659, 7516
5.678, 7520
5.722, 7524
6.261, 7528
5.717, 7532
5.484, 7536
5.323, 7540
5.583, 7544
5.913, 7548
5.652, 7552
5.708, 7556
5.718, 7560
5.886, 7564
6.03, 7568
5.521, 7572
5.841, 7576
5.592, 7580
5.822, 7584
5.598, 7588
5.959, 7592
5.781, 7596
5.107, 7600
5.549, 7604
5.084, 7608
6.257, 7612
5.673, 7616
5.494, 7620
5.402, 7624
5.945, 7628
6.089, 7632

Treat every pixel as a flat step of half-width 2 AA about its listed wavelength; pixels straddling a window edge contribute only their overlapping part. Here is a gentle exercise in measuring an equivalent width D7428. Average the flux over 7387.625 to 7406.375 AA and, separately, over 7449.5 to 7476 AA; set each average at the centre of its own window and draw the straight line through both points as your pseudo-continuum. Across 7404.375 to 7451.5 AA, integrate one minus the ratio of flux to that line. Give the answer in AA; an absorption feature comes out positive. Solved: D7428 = 0.9 AA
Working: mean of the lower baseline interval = 5.89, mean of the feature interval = 5.84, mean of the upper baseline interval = 6.02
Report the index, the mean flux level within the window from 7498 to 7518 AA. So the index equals 5.59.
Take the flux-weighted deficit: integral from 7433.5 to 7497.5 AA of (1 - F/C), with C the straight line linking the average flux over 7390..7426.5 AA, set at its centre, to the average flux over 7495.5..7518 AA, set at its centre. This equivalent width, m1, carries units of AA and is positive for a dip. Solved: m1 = -2.27 AA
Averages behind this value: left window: 5.83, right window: 5.61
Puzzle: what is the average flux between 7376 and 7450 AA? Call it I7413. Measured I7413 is 5.86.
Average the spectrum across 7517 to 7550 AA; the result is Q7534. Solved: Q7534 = 5.71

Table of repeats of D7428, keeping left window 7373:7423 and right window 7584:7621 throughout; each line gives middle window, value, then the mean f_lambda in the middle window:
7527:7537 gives -0.2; 5.81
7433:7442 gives -0.1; 5.9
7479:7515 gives 0.4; 5.68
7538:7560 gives 0.2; 5.64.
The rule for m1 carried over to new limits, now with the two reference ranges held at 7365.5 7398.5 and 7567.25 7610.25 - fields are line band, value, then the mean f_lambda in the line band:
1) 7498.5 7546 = 0.6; 5.65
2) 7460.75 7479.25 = -0.7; 6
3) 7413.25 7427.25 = 0.0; 5.85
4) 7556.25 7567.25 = -0.3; 5.81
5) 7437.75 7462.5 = -0.4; 5.91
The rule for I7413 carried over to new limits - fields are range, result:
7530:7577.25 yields 5.7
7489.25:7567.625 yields 5.7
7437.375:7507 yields 5.85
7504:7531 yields 5.73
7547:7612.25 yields 5.69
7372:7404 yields 5.9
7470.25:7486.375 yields 5.86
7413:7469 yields 5.91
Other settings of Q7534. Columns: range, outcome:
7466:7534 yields 5.78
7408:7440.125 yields 5.84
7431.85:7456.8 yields 5.88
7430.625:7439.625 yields 5.91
